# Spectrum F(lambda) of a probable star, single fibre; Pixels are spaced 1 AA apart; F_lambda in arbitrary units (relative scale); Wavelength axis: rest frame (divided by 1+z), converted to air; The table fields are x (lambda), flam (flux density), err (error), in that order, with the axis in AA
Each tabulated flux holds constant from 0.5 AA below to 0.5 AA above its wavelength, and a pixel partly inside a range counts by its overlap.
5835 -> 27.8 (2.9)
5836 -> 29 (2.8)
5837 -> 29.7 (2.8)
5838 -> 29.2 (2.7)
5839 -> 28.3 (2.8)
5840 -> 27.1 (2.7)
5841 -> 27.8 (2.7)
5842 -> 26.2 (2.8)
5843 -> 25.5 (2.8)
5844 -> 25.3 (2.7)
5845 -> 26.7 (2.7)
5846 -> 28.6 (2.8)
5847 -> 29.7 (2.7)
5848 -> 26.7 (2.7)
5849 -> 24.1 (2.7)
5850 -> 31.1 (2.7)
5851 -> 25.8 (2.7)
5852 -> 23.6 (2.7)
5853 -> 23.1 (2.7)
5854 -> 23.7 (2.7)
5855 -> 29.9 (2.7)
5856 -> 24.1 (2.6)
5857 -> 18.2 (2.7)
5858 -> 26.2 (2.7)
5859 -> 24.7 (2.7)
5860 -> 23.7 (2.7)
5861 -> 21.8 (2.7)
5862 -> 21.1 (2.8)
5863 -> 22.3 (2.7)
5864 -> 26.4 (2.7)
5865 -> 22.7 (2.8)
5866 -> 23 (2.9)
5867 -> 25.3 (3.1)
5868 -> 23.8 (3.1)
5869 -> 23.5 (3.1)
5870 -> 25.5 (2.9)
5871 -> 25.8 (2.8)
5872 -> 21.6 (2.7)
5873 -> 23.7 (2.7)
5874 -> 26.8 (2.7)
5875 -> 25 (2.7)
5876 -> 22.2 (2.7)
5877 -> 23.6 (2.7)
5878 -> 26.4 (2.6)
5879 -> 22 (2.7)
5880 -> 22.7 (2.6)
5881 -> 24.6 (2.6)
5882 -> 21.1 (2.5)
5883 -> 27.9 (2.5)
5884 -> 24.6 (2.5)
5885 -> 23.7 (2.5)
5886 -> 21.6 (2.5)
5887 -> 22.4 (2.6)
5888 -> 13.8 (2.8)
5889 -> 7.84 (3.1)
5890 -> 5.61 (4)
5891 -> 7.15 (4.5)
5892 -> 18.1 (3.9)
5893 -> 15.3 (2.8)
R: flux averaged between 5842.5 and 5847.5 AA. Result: 27.2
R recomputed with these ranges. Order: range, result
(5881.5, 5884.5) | 24.5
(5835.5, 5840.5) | 28.7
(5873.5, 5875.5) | 25.9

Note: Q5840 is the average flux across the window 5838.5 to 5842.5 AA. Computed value 27.4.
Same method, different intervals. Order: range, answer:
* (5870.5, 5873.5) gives 23.7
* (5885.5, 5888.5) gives 19.3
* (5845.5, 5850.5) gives 28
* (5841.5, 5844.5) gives 25.7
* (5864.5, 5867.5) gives 23.7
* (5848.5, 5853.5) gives 25.5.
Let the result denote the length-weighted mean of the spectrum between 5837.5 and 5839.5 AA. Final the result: 28.8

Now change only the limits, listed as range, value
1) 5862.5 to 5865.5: 23.8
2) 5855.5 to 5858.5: 22.8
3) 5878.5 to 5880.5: 22.4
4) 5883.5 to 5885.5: 24.1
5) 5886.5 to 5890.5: 12.4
